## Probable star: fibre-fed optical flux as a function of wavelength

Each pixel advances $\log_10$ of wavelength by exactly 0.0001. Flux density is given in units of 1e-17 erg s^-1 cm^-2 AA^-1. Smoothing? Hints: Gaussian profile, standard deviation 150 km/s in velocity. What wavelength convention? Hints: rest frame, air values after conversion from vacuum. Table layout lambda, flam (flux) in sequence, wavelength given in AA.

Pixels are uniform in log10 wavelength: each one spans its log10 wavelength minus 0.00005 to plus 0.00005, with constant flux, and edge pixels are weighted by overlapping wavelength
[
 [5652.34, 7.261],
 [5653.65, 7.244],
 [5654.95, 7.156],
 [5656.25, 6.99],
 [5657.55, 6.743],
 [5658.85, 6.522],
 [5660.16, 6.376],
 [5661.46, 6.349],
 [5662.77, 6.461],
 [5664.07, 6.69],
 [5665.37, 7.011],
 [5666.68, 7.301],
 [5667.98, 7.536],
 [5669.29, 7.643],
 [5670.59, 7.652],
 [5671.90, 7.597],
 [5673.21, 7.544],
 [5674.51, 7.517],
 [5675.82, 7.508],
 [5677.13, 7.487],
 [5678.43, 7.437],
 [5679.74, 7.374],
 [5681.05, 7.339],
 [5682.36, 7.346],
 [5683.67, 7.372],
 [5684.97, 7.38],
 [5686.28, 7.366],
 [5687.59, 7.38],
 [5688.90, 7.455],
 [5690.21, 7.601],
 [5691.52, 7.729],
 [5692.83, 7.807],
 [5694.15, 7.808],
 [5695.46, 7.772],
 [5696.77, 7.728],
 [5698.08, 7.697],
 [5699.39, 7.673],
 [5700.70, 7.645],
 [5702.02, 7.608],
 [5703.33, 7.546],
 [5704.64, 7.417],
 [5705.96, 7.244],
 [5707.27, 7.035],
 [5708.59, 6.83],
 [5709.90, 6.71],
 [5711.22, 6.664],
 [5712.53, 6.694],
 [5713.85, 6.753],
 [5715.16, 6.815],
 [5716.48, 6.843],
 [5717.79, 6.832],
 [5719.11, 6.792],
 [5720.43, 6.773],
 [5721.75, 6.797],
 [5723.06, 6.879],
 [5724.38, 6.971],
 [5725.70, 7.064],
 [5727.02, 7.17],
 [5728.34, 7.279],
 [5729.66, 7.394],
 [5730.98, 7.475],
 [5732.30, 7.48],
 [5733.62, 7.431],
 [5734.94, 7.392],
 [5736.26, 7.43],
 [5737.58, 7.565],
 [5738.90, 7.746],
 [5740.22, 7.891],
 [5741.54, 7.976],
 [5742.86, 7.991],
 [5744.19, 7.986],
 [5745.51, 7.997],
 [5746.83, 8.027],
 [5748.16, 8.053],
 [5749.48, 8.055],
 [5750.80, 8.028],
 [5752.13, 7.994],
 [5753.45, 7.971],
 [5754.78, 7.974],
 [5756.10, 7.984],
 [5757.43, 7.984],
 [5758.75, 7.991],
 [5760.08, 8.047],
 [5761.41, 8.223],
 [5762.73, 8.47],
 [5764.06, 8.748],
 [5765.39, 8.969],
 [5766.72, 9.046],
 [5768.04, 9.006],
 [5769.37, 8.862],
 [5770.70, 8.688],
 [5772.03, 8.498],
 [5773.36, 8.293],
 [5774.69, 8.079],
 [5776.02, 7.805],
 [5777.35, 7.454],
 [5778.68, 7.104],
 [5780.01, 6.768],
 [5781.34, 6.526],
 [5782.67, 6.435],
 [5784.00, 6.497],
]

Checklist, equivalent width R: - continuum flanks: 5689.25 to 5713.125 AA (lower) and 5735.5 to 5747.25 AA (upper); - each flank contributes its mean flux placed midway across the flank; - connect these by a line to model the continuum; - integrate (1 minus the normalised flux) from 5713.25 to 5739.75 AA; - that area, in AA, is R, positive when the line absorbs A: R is 1.8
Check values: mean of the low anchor 7.4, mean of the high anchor 7.84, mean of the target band 7.15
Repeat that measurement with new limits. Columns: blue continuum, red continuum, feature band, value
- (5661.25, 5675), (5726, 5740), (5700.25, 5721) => 1.0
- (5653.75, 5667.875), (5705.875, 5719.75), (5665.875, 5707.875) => -4.3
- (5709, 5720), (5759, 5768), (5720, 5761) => 0.4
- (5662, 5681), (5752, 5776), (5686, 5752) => 3.8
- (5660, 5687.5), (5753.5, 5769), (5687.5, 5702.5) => -0.2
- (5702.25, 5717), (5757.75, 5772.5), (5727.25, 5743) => 0.3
